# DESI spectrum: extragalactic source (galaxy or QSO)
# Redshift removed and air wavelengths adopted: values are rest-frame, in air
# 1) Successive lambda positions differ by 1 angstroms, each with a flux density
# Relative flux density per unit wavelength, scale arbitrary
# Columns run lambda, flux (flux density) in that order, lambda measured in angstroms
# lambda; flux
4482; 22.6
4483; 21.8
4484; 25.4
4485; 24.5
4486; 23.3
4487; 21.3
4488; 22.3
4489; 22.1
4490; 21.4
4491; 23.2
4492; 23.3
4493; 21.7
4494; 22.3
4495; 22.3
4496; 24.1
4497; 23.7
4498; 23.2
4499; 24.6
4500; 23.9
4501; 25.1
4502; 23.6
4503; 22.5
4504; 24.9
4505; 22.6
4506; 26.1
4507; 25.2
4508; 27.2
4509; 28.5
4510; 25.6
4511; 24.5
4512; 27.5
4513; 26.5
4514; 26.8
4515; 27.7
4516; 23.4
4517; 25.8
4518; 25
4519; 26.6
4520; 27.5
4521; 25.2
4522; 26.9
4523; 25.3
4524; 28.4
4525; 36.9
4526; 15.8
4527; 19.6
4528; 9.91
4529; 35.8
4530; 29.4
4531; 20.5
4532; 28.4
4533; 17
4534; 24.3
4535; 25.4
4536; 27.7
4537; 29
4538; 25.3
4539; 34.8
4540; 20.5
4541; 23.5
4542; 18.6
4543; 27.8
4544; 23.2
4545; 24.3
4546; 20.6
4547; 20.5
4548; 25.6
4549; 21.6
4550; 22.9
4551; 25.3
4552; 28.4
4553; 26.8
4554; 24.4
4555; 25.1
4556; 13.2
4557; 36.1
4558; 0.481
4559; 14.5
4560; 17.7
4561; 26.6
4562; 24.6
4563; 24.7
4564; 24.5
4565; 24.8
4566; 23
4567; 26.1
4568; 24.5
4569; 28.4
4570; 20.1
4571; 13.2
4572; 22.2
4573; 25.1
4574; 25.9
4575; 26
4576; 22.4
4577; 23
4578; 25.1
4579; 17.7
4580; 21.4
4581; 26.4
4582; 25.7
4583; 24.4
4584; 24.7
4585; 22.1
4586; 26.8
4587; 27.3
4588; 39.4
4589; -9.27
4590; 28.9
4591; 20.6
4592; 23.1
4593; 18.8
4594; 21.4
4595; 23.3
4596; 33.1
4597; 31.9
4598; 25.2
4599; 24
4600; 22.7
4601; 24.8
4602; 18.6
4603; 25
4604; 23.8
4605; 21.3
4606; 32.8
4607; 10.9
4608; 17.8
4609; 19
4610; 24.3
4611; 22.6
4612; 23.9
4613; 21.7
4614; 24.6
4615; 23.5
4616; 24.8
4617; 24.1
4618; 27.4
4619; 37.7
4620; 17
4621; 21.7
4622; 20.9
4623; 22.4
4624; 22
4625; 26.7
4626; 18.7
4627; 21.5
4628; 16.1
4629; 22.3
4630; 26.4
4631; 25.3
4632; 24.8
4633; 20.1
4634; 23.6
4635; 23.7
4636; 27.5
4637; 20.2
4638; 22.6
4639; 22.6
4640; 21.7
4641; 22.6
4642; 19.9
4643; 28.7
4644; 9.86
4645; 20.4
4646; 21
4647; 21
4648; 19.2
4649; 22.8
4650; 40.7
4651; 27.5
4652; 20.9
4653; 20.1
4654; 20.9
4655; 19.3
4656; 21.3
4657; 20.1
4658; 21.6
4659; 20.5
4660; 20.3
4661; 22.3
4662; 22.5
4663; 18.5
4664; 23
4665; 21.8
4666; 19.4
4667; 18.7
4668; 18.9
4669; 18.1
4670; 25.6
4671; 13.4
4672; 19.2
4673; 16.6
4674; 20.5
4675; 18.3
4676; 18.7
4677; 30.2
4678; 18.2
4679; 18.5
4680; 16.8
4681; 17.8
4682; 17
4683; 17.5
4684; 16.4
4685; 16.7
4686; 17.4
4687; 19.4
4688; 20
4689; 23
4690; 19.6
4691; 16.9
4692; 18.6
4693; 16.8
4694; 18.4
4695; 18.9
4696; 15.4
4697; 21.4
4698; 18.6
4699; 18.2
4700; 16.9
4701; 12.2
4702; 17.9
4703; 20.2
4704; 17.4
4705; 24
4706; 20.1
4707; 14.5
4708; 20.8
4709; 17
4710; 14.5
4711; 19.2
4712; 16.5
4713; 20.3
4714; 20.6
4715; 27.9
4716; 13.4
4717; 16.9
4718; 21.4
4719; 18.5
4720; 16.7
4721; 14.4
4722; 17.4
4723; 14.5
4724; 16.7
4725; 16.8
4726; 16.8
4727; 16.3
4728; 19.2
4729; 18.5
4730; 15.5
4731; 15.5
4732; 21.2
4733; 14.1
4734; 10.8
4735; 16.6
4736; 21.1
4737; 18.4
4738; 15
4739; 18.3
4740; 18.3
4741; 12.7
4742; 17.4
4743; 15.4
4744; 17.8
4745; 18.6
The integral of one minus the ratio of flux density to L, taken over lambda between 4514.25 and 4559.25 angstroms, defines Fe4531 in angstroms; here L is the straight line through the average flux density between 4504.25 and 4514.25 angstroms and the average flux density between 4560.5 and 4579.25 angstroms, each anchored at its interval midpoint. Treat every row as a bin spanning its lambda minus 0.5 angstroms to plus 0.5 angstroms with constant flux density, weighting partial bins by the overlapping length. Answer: 1.4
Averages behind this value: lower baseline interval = 26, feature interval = 24.2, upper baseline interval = 23.7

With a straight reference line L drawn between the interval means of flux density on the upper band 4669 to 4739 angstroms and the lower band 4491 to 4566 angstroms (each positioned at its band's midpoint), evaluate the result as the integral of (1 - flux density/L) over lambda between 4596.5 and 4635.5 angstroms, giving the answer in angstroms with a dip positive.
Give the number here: -3.8 angstroms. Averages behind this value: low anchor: 24.2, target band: 23.2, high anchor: 18.1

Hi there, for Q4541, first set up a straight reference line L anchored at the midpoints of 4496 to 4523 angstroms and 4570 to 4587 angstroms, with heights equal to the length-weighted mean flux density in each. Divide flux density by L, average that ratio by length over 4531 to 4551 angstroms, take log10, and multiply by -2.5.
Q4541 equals 0.010 mag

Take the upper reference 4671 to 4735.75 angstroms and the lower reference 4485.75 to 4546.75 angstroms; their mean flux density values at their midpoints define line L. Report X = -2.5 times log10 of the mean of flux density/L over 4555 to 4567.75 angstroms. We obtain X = 0.07 mag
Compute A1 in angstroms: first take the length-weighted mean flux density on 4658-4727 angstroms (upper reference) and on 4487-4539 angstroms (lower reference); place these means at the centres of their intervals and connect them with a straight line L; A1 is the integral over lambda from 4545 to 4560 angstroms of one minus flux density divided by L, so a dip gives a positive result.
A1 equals 1.1 angstroms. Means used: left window 24.8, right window 18.7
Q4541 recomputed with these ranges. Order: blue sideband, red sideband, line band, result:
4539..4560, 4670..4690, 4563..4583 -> -0.08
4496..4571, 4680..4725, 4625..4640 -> -0.10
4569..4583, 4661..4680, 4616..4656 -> -0.09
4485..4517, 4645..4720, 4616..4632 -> -0.11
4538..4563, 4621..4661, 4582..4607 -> -0.05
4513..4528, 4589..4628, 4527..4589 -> 0.03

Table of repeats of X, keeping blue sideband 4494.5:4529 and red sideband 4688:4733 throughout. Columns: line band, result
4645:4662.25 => -0.12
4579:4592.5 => -0.03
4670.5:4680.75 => 0.01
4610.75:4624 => -0.13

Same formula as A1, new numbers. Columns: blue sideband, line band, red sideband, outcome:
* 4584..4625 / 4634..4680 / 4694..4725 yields -1.3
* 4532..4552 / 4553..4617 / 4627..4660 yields 1.5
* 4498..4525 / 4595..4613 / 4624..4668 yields -0.3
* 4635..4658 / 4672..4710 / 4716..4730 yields 1.4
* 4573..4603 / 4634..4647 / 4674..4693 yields -0.4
